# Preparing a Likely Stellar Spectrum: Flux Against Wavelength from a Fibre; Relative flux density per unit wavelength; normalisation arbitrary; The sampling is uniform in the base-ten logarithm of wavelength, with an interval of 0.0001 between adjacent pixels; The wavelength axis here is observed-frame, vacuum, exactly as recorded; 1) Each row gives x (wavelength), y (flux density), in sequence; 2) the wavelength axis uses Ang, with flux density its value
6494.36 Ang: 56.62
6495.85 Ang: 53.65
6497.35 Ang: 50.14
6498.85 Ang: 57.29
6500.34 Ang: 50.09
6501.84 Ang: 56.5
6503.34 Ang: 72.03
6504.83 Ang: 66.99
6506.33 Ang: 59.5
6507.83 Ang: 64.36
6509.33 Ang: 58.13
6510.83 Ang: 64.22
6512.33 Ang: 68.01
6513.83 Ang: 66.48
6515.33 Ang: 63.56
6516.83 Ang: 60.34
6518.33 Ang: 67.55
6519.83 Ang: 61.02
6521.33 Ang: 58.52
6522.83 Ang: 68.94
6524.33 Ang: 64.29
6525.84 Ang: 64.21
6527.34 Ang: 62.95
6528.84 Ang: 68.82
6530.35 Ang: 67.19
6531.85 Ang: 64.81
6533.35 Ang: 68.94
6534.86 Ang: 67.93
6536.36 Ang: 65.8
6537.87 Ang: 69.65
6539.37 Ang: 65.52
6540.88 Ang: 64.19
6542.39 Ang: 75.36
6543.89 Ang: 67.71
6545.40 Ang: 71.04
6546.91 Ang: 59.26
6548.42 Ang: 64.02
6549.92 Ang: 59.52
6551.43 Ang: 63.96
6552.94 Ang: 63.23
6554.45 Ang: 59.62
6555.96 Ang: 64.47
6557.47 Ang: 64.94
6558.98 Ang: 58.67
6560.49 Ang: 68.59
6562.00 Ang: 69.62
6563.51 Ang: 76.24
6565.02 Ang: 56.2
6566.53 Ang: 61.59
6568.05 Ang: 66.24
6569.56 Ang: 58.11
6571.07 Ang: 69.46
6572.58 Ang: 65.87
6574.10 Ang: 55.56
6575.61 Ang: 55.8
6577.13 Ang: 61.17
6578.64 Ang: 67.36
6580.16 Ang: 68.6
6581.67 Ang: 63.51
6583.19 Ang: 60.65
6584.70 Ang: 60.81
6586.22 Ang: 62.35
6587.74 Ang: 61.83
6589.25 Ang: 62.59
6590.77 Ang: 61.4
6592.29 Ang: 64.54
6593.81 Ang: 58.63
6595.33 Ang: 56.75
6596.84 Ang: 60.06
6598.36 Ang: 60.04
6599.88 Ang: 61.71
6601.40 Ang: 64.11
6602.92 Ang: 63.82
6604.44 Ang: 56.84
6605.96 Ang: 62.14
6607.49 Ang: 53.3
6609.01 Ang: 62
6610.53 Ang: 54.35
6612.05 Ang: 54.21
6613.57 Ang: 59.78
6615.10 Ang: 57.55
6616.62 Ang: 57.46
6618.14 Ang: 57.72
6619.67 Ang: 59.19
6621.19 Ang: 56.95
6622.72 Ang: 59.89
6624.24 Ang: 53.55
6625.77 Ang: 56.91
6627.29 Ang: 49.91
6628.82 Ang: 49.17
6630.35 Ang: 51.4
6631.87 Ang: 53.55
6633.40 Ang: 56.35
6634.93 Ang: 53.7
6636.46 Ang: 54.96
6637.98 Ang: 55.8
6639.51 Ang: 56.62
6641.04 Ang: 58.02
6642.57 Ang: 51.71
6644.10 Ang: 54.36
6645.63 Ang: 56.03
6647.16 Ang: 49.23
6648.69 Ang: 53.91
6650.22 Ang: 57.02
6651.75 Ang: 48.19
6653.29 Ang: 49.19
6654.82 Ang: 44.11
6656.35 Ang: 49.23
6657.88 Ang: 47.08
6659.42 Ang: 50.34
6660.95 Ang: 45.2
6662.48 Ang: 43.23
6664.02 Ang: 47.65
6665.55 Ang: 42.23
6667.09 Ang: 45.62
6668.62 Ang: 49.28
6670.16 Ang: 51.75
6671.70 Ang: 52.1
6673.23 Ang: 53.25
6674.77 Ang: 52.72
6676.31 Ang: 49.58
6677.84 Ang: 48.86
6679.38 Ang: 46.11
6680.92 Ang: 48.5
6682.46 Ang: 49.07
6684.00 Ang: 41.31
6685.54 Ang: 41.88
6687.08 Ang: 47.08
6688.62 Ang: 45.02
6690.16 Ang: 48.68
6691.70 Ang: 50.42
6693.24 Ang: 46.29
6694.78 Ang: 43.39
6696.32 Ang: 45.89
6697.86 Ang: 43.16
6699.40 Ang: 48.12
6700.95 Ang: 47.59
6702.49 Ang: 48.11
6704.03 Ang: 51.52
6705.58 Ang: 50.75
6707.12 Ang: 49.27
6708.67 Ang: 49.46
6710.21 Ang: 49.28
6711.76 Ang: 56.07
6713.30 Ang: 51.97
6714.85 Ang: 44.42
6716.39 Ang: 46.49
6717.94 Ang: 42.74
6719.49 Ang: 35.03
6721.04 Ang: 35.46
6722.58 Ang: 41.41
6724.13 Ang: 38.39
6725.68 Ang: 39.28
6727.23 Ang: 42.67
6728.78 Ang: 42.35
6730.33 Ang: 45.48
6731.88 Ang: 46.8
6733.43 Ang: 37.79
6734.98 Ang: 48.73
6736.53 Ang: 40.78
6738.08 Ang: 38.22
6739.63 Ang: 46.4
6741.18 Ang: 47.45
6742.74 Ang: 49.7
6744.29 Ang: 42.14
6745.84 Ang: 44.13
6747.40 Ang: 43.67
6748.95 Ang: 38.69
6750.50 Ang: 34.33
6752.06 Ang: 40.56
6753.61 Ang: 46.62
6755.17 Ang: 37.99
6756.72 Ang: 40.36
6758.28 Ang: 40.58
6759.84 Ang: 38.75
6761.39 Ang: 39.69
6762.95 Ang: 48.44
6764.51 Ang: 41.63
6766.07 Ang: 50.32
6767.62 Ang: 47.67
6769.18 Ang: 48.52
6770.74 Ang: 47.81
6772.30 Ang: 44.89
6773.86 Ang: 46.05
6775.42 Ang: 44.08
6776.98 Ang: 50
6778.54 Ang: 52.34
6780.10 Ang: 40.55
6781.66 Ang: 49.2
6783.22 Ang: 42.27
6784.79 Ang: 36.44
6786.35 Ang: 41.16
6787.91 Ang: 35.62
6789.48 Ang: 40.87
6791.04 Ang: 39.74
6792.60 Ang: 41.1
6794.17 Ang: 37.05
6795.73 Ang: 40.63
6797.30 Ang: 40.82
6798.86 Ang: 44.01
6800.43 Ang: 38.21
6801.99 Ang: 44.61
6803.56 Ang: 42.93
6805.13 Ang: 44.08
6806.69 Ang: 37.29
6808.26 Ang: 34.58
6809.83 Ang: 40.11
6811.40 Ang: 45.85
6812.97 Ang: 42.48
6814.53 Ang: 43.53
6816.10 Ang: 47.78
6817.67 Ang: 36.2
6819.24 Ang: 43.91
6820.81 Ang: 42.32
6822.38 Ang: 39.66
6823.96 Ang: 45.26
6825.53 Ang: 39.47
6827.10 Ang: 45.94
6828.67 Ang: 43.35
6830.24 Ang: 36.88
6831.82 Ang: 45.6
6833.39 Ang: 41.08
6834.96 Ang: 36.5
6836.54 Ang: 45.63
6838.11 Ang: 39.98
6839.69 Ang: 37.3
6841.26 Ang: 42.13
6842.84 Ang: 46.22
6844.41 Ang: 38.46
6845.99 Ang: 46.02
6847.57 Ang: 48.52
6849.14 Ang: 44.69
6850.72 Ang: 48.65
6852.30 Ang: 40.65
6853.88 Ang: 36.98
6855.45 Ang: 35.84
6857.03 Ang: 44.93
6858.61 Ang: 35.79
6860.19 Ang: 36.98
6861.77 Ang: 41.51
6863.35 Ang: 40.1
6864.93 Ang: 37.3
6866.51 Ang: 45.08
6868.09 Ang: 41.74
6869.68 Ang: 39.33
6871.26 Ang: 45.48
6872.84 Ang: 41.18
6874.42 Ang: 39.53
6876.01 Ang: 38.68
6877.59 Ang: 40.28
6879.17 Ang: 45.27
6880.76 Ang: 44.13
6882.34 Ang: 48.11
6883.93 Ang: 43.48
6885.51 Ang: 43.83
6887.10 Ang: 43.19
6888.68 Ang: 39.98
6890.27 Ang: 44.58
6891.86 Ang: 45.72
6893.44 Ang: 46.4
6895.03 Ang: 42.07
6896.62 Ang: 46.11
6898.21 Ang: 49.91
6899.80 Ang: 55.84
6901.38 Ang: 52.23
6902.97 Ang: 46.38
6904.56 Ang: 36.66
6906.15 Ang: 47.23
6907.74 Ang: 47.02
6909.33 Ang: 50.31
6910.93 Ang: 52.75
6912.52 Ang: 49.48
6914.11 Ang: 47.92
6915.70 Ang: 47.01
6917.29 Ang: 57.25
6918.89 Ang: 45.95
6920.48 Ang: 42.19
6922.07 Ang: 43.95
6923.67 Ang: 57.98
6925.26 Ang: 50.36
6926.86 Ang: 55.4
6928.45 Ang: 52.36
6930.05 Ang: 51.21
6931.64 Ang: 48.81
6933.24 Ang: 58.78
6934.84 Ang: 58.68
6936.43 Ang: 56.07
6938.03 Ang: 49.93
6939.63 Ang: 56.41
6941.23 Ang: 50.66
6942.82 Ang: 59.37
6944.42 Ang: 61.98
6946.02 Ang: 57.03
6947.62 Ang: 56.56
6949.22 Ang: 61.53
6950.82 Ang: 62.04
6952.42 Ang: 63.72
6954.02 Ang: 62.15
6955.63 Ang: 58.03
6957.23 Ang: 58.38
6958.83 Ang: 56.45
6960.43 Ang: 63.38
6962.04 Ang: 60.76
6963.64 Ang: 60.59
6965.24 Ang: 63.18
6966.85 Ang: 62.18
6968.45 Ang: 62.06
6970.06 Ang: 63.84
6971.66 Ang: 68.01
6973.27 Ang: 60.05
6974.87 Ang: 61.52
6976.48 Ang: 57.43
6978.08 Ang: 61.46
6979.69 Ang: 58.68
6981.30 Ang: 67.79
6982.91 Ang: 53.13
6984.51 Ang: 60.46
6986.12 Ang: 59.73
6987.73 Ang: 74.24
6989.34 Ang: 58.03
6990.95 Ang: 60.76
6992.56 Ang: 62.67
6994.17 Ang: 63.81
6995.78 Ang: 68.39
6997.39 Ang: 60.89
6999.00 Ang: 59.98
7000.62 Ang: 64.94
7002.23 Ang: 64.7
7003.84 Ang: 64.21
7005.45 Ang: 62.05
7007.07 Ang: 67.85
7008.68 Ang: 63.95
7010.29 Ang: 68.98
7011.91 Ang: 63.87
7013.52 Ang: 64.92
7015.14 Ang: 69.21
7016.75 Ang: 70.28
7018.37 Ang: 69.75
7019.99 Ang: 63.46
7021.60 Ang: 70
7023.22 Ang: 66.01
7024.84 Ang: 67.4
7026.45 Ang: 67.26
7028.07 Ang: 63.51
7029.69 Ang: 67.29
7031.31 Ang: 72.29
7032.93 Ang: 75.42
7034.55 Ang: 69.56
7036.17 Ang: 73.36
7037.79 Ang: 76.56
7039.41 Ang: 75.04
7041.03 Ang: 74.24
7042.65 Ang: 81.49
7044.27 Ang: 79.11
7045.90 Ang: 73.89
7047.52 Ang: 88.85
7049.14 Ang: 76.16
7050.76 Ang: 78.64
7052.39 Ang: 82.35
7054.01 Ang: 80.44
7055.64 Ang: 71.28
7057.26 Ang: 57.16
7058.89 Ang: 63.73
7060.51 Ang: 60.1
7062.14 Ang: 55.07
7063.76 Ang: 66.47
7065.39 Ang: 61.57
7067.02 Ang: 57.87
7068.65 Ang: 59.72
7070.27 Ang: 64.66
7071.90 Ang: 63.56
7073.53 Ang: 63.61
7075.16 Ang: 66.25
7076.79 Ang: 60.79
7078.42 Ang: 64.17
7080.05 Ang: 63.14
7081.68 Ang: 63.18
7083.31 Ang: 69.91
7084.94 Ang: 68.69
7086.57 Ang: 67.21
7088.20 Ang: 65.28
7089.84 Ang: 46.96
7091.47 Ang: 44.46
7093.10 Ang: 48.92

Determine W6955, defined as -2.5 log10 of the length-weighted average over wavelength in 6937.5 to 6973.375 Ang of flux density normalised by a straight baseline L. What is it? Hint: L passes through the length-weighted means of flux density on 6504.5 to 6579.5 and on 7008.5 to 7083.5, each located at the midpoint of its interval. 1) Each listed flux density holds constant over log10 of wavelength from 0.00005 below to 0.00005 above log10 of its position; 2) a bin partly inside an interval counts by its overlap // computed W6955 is 0.13 mag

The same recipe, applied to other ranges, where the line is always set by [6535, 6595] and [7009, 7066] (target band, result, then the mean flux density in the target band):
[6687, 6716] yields 0.34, 48.3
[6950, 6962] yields 0.15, 60.6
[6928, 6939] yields 0.27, 53.8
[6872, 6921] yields 0.44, 45.9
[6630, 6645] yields 0.18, 54.8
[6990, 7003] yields 0.11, 63.2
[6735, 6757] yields 0.48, 42.5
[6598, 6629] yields 0.12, 57.8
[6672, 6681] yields 0.29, 50.1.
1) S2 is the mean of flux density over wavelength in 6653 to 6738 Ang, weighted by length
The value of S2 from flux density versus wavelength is 46.2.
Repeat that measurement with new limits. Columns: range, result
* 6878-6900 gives 45.2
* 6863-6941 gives 47.2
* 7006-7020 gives 67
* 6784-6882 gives 41.4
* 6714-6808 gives 42.6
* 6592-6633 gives 57.5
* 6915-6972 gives 56.7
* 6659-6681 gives 48.4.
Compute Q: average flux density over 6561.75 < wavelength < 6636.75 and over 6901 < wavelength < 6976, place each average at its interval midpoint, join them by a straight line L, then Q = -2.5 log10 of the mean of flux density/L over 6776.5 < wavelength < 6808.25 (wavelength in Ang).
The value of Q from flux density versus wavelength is 0.343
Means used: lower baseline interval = 59.7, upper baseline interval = 55.3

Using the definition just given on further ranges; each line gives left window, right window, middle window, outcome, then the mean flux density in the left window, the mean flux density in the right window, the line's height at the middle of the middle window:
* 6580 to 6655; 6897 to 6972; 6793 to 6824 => 0.321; 57.1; 54.8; 55.7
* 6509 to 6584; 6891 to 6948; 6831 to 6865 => 0.277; 64.6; 50.9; 53.5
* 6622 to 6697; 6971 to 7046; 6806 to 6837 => 0.354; 50.1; 66.5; 57.7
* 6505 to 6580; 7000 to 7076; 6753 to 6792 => 0.457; 64.5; 68.7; 66.4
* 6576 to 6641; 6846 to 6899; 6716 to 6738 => 0.234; 58.6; 42.7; 51.5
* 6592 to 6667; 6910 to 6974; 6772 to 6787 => 0.233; 54.5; 56.4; 55.4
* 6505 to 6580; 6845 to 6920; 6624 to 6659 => 0.119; 64.5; 44.4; 58.7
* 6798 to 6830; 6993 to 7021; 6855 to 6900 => 0.165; 42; 65.4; 49.7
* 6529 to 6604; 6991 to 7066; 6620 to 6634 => 0.187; 63.9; 68.8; 64.5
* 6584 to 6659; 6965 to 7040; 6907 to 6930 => 0.256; 56.3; 65.3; 63.3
